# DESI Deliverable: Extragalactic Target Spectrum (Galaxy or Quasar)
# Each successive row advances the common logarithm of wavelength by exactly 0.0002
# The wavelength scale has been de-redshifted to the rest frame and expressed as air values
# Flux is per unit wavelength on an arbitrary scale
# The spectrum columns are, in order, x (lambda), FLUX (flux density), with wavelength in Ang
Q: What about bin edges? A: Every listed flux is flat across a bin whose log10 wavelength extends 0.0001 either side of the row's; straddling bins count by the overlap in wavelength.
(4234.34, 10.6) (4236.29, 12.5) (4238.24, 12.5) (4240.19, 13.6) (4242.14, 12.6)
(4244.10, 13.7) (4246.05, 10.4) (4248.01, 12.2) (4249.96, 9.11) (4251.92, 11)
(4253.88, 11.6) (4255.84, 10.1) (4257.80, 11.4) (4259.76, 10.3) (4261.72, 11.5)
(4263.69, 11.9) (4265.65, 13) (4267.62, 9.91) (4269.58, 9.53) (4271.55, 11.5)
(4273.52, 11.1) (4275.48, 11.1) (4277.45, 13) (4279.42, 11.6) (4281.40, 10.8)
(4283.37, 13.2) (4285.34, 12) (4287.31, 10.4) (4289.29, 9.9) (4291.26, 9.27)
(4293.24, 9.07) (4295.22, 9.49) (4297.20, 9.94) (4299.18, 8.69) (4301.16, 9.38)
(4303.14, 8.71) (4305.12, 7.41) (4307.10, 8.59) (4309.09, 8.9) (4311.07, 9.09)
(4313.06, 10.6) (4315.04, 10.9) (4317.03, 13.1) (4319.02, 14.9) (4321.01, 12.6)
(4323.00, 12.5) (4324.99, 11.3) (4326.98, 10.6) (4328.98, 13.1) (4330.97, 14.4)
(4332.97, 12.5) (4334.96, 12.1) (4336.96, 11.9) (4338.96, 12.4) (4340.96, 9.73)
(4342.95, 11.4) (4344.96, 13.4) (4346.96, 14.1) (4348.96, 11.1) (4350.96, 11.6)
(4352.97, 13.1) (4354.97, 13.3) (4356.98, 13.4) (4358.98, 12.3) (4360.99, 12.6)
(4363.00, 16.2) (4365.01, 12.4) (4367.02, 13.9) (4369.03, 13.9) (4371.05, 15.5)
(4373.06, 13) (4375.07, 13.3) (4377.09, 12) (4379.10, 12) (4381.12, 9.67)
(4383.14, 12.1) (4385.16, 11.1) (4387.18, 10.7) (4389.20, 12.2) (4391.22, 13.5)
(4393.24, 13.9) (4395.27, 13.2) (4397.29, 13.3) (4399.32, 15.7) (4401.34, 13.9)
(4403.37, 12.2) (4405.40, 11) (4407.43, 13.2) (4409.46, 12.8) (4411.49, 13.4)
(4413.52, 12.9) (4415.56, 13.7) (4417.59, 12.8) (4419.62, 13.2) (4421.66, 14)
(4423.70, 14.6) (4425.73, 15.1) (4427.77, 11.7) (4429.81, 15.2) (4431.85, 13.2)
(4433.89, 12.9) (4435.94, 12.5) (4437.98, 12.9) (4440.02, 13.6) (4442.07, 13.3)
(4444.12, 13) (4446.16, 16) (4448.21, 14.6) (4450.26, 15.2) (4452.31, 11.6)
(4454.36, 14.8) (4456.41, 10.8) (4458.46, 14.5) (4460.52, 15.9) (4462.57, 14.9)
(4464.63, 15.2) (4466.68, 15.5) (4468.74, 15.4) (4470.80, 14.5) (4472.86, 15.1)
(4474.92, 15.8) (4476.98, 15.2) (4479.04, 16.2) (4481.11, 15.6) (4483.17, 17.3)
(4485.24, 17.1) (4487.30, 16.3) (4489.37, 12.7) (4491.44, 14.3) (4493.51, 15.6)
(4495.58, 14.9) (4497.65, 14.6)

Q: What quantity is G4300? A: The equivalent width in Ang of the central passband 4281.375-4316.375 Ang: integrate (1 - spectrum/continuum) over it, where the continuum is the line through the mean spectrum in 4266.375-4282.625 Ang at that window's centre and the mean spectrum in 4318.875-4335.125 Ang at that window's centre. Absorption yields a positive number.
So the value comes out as 5.9 Ang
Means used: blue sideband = 11.1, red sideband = 12.6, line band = 9.8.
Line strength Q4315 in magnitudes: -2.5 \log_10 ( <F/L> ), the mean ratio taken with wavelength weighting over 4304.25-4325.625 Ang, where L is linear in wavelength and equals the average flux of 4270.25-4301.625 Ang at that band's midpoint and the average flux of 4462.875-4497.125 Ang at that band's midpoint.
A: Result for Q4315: 0.046 mag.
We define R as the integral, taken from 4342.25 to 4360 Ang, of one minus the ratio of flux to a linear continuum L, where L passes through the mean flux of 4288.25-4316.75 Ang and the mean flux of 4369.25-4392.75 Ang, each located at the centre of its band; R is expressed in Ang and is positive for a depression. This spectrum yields -2.3 Ang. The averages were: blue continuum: 9.38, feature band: 12.7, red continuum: 12.4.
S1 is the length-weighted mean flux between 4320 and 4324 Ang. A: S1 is 12.6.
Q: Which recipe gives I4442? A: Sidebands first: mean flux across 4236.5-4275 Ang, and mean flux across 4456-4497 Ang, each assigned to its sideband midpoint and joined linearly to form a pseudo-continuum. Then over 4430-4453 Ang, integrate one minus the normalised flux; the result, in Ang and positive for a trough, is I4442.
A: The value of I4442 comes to 1.56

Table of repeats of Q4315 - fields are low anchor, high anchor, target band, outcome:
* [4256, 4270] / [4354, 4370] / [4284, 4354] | 0.13 mag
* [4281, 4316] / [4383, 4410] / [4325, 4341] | -0.13 mag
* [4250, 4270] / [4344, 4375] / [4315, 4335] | -0.01 mag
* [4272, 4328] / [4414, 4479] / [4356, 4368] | -0.11 mag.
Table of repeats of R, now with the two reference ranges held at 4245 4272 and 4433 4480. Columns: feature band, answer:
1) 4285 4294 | 1.1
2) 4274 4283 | -0.3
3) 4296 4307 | 2.7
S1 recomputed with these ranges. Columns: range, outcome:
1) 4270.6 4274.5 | 11.3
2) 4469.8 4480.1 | 15.4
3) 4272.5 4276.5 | 11.1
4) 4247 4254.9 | 11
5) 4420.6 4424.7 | 14.3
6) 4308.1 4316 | 9.88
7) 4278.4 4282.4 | 11.2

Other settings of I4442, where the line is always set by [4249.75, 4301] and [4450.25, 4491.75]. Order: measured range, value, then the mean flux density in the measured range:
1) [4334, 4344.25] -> 0.49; 11.5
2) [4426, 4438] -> 0.78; 13.2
